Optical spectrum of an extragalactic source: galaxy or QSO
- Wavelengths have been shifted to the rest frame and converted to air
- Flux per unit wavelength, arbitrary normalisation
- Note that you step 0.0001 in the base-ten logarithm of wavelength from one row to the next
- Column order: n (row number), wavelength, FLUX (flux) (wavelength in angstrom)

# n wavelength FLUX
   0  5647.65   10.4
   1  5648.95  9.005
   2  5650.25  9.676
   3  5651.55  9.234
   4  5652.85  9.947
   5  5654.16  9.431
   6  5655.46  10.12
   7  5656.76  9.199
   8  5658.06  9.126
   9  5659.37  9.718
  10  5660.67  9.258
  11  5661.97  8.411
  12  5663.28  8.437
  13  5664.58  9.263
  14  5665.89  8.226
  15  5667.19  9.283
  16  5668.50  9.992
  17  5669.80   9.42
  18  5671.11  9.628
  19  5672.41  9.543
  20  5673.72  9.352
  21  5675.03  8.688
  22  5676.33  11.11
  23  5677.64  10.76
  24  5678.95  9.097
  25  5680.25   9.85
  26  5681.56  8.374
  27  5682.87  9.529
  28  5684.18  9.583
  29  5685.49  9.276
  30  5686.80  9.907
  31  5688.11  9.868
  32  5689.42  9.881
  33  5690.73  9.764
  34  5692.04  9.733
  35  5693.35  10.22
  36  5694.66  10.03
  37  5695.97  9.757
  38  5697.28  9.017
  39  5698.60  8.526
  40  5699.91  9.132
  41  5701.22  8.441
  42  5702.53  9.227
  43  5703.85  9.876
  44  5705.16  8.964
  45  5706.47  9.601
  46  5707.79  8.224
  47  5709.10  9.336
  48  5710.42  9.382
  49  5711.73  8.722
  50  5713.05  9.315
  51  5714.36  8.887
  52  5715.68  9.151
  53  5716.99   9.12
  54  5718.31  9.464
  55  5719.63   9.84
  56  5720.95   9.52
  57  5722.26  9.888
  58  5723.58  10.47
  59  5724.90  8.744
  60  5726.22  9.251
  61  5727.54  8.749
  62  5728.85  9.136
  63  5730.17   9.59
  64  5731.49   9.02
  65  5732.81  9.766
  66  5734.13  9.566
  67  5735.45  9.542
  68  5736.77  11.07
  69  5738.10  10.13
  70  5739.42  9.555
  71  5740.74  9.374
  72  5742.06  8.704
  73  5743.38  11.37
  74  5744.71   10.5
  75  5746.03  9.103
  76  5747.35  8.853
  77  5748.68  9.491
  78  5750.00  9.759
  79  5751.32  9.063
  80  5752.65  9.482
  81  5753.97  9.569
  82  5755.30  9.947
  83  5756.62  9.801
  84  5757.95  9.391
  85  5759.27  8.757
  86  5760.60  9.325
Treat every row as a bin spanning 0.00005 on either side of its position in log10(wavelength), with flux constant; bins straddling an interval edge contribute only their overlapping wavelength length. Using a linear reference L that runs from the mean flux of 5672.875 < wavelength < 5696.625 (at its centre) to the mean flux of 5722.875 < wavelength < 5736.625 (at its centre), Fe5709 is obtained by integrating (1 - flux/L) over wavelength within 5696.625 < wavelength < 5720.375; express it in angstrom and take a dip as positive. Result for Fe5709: 1.1 angstrom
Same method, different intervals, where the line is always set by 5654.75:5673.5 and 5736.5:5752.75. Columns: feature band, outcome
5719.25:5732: 0.2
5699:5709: 0.4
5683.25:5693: -0.3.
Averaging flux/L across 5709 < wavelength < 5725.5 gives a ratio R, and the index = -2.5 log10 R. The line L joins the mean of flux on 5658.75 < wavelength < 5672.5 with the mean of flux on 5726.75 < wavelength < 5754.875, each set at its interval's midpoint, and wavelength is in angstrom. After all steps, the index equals 0.01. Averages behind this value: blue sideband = 9.19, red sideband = 9.59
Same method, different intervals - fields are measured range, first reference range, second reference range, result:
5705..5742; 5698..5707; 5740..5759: -0.009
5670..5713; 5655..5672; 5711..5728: -0.020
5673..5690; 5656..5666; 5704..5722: -0.062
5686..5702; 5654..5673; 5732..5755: -0.010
